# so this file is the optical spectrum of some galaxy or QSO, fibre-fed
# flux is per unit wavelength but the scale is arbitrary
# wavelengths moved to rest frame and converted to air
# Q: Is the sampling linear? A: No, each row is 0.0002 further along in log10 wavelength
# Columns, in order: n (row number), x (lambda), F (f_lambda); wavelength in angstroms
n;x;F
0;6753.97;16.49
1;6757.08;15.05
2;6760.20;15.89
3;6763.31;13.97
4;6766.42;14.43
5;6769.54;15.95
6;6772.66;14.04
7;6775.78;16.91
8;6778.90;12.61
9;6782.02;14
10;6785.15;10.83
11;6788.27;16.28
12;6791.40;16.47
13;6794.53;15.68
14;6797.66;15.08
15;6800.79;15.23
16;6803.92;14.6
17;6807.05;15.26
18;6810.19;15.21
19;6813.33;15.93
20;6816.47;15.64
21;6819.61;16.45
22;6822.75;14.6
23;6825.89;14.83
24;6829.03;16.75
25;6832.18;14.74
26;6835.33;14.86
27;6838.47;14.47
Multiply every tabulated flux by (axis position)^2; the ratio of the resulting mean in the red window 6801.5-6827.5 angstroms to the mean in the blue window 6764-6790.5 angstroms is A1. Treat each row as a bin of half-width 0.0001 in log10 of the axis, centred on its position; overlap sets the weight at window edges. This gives 1.07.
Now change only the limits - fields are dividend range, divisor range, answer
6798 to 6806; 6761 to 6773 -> 1.03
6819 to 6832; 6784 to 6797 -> 1.05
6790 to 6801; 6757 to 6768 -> 1.07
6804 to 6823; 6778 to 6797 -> 1.08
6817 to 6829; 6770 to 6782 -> 1.08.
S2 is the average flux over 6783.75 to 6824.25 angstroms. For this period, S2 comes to 15.2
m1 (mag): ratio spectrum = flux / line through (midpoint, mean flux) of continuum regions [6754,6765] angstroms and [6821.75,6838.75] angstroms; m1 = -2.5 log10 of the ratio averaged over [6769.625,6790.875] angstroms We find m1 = 0.06 mag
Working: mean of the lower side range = 15.2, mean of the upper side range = 15.1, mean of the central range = 14.4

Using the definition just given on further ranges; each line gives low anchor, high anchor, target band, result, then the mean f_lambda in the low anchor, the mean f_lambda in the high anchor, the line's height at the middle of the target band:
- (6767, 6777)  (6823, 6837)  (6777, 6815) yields 0.04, 15.5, 15.2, 15.4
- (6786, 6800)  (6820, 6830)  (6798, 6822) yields 0.01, 15.6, 15.4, 15.5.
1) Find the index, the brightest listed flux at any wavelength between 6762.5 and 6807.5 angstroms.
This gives 16.91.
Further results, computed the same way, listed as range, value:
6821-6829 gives 14.83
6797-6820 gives 16.45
